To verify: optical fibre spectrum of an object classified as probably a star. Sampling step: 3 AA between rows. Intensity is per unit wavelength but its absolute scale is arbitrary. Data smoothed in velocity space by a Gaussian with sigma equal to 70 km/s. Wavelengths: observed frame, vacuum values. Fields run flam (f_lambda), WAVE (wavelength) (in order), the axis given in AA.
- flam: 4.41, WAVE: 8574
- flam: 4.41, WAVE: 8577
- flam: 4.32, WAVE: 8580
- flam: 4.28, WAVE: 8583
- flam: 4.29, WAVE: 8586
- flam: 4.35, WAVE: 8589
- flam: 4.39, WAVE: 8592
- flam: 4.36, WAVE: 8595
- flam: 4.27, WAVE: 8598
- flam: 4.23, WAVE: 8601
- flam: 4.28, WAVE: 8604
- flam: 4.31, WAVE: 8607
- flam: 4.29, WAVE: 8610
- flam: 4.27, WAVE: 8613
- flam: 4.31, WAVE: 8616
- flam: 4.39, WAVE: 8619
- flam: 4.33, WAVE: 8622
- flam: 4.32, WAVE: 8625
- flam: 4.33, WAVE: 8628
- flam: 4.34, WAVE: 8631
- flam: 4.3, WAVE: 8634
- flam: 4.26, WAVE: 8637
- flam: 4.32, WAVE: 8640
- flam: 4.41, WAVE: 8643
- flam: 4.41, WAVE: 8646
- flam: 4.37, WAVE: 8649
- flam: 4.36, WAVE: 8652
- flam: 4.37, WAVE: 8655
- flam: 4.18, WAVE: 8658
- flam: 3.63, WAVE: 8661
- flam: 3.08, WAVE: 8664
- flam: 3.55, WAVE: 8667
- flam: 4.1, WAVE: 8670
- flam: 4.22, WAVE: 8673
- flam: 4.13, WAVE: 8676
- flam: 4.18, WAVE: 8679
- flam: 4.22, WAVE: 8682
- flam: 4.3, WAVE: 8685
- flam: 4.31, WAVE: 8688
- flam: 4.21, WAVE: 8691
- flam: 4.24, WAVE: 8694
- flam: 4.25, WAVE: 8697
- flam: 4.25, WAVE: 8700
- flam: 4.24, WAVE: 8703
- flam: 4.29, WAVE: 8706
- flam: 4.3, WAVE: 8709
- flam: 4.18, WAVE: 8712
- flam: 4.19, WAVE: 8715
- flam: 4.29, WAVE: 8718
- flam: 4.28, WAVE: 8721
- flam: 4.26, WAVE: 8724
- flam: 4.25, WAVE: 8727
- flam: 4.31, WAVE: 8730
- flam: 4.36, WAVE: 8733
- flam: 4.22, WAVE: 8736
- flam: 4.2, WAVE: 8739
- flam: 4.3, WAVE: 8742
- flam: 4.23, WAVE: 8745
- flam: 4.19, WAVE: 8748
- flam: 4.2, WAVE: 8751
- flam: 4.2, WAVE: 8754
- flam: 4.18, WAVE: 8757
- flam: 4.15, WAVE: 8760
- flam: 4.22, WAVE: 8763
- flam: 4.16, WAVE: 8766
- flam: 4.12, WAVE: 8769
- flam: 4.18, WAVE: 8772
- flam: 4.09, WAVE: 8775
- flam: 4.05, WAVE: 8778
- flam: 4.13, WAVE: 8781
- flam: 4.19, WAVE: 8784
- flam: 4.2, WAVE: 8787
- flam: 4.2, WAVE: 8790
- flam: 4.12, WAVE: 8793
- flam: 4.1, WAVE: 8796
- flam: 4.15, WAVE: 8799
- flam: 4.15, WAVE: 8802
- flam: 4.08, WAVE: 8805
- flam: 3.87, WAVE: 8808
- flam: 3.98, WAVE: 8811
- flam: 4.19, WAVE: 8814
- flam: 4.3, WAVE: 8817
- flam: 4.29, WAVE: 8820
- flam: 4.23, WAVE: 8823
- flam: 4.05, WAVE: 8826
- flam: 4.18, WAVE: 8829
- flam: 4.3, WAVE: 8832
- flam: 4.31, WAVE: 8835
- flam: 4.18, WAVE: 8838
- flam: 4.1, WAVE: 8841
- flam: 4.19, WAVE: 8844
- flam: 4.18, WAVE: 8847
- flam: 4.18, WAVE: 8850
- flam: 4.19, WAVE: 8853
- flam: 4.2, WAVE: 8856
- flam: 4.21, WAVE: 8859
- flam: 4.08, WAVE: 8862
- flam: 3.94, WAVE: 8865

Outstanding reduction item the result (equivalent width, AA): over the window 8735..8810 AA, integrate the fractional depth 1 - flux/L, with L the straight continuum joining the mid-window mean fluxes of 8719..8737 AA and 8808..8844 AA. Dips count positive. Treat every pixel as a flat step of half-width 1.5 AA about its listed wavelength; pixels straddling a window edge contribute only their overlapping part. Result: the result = 1.4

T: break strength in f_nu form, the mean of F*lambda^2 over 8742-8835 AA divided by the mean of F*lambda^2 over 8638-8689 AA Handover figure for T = 1.04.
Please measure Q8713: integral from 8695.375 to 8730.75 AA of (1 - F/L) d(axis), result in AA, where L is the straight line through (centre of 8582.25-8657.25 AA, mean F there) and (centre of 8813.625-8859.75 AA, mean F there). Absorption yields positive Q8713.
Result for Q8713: 0.1 AA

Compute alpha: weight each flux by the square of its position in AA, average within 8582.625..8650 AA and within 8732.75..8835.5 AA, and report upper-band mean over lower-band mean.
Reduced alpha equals 1.0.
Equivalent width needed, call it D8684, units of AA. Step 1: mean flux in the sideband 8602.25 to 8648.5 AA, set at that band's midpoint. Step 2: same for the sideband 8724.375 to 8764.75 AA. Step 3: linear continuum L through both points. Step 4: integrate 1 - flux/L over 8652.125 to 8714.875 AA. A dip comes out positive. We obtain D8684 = 2.35 AA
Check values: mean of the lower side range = 4.33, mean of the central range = 4.12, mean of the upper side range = 4.23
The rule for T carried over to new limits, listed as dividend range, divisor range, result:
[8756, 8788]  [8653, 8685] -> 1.07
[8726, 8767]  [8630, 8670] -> 1.05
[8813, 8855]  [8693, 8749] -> 1.01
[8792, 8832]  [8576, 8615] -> 1.01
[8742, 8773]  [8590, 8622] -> 1.01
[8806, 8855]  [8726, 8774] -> 1.01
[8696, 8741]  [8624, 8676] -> 1.04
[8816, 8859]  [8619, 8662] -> 1.02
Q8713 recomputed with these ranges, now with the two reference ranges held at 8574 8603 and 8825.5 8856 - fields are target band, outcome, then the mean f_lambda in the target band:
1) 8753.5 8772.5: 0.3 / 4.17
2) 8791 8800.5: 0.2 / 4.13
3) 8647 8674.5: 1.9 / 3.99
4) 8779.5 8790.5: 0.1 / 4.18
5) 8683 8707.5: 0.0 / 4.26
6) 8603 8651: -0.3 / 4.33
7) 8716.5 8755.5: -0.1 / 4.25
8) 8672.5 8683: 0.2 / 4.18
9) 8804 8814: 0.5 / 4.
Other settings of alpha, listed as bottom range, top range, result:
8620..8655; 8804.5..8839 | 1.00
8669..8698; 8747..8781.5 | 1.00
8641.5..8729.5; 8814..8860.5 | 1.04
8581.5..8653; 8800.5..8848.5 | 1.01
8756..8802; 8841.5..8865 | 1.02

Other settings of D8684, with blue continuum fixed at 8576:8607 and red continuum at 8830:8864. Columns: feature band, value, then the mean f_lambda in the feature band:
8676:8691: 0.1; 4.24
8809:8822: 0.1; 4.18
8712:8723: 0.0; 4.24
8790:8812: 0.7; 4.08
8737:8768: 0.2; 4.2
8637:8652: -0.3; 4.36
